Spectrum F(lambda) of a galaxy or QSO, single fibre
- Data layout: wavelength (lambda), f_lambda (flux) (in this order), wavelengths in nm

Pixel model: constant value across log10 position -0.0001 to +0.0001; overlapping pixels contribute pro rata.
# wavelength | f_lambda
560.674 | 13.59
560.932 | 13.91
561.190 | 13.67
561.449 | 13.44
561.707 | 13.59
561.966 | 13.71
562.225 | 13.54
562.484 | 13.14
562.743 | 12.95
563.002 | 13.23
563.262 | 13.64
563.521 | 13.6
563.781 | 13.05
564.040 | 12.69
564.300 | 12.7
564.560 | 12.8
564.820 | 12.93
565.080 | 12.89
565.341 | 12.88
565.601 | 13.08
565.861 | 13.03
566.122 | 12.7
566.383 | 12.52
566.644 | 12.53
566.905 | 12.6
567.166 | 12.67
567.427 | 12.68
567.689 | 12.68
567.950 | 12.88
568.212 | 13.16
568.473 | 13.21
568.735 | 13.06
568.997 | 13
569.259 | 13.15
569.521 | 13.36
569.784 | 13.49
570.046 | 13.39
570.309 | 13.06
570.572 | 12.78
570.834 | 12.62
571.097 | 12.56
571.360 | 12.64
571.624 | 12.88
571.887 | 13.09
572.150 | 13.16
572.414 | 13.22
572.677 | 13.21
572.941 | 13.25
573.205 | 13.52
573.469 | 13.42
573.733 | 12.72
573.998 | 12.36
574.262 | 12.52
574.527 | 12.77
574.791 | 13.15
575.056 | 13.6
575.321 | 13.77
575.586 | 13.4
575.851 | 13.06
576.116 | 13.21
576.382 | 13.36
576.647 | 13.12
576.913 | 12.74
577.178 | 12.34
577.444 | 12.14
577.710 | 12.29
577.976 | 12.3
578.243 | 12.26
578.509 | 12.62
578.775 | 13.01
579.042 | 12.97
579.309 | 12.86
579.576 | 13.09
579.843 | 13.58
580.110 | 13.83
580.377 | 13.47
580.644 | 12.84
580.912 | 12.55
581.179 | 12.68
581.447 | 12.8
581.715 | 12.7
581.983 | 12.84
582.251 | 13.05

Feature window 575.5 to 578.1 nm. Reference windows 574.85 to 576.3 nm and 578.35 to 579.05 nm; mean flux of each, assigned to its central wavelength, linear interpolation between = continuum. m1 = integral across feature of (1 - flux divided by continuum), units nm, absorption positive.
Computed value 0.08 nm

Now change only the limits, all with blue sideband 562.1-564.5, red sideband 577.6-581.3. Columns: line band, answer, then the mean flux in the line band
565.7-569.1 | 0.07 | 12.8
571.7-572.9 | -0.01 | 13.2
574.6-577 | -0.06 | 13.3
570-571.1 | 0.01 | 12.9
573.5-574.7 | 0.03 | 12.7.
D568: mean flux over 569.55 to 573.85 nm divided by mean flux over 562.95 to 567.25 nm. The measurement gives 1.01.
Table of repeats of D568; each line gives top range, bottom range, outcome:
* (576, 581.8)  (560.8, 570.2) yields 0.98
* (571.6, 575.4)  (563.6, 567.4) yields 1.02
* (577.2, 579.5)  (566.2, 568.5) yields 0.98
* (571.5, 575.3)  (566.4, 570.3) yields 1.01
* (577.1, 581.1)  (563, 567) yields 0.99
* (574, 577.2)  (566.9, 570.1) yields 1.00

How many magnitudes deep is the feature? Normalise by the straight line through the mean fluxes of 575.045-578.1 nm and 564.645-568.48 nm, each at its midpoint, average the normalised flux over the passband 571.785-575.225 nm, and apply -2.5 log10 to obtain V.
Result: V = -0.016 mag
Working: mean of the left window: 12.8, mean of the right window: 12.9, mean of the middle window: 13.1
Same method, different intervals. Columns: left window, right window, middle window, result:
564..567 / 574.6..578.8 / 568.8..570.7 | -0.029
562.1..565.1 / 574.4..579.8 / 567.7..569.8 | -0.007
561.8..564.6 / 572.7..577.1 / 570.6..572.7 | 0.019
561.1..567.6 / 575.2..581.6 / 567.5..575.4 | -0.005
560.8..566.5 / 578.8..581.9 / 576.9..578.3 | 0.063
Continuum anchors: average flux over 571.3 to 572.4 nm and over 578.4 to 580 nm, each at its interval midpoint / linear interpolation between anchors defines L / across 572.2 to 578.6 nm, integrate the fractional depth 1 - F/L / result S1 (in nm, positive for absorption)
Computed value 0.04 nm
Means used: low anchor 13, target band 12.9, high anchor 13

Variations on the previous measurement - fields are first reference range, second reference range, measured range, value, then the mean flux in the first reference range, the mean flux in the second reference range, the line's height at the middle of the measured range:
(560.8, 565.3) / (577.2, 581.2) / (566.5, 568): 0.055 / 13.3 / 12.8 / 13.1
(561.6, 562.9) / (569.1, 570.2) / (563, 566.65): 0.111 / 13.4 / 13.3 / 13.4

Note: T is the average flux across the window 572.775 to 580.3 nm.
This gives 13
